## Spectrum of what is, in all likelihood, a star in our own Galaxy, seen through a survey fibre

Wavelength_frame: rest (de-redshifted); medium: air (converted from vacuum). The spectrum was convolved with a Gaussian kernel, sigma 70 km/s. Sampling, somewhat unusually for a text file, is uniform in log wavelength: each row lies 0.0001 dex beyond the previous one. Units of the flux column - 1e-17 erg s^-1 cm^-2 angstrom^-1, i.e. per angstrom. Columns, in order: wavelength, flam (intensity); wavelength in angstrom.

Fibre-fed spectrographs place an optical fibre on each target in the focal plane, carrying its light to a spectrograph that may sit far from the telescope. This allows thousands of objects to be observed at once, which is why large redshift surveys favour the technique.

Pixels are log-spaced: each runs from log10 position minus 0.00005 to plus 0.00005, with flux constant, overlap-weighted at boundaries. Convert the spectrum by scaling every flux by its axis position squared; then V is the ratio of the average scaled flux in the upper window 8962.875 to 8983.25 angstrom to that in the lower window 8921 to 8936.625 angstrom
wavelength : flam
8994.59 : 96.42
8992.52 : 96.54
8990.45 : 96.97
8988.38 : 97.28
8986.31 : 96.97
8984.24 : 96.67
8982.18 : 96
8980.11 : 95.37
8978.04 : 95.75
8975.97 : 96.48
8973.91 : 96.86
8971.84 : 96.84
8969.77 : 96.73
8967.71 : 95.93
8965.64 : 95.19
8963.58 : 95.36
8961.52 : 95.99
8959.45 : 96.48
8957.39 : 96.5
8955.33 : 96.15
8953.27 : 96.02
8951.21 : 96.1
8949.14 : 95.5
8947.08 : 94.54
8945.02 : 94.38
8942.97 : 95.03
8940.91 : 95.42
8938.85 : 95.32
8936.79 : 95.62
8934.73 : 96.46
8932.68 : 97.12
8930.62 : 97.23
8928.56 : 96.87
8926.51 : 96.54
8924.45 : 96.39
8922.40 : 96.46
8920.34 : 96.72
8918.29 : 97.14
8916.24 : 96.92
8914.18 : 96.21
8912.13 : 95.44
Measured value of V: 1.0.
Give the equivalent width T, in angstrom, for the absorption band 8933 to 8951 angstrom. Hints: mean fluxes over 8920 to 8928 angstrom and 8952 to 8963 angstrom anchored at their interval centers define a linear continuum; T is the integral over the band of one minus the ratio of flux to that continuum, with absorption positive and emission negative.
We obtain 0.2 angstrom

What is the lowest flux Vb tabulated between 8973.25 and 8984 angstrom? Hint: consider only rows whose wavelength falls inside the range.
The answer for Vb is 95.37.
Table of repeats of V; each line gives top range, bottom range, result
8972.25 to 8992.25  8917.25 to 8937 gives 1.01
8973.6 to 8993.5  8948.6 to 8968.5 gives 1.01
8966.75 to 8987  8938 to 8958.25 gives 1.02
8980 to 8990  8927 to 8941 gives 1.01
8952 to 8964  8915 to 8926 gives 1.00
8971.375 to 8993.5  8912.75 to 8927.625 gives 1.01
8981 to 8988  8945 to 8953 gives 1.02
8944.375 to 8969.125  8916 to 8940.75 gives 1.00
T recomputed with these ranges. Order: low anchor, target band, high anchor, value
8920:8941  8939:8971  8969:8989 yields 0.24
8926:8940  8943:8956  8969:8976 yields 0.16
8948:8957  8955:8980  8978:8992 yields 0.01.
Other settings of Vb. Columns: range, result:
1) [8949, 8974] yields 95.19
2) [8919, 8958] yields 94.38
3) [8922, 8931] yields 96.39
